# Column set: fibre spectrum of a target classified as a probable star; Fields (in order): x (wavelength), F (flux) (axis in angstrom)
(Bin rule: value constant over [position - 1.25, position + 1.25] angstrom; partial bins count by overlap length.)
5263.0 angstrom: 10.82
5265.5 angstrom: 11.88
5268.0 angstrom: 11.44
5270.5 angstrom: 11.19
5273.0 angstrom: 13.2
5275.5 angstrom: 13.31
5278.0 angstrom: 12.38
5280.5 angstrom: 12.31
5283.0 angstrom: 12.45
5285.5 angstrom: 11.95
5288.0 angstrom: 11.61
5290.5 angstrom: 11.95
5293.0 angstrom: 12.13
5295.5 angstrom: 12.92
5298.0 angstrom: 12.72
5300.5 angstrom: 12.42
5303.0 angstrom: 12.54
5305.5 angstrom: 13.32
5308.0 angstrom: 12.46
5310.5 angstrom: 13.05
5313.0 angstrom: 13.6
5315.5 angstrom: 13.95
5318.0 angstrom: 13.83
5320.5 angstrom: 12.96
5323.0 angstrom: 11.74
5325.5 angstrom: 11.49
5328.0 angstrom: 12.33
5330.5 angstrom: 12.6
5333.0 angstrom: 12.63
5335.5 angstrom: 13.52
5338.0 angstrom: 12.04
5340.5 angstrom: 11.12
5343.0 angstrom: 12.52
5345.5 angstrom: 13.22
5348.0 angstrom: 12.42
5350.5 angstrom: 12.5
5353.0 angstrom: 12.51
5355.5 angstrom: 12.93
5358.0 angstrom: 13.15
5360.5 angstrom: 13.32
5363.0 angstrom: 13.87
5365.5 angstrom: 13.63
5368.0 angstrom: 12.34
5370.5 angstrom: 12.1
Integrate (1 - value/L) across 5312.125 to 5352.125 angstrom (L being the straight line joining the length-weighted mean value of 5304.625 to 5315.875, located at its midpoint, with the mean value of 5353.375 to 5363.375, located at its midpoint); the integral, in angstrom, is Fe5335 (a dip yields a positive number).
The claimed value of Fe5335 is 1.72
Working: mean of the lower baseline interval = 13.2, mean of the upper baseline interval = 13.2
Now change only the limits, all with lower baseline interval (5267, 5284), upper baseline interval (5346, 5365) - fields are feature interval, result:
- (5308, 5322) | -0.8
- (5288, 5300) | 0.1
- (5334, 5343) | 0.4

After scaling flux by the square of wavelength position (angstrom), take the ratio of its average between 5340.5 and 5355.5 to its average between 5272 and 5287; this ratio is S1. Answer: 1.02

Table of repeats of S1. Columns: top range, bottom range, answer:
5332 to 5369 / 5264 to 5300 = 1.07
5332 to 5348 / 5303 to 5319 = 0.95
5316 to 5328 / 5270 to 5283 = 1.02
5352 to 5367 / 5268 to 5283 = 1.10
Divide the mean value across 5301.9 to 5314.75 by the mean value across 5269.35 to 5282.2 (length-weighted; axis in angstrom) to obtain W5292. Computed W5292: 1.0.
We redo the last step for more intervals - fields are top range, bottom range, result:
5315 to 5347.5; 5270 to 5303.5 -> 1.02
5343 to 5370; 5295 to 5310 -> 1.02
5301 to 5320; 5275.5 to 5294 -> 1.08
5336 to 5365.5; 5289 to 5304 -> 1.03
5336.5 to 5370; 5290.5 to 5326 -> 0.99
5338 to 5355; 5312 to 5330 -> 0.97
